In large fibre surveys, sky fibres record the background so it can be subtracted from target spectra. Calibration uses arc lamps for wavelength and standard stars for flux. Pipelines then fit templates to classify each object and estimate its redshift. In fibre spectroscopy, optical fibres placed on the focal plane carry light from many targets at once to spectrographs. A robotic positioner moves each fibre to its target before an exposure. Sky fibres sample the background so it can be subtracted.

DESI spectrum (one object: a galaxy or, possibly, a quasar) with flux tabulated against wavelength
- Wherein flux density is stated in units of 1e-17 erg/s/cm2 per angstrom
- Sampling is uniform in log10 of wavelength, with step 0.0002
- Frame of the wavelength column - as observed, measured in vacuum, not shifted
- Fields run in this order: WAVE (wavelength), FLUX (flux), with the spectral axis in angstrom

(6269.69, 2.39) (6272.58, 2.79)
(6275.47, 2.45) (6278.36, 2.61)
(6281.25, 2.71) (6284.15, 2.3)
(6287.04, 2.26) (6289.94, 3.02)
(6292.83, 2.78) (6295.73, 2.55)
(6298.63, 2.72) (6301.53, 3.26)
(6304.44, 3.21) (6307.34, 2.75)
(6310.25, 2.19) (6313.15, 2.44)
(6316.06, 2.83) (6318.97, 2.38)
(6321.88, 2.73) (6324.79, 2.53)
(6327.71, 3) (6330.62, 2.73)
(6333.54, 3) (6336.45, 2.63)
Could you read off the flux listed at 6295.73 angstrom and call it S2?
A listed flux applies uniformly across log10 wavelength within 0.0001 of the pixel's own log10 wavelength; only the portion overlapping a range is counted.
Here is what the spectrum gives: 2.55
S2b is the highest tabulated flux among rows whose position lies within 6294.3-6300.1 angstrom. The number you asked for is 2.72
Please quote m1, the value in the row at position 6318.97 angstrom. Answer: 2.38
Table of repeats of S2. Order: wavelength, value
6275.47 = 2.45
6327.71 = 3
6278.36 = 2.61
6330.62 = 2.73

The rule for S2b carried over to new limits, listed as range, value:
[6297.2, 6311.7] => 3.26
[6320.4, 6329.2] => 3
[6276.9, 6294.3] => 3.02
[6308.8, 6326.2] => 2.83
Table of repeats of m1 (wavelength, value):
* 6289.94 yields 3.02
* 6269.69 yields 2.39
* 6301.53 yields 3.26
